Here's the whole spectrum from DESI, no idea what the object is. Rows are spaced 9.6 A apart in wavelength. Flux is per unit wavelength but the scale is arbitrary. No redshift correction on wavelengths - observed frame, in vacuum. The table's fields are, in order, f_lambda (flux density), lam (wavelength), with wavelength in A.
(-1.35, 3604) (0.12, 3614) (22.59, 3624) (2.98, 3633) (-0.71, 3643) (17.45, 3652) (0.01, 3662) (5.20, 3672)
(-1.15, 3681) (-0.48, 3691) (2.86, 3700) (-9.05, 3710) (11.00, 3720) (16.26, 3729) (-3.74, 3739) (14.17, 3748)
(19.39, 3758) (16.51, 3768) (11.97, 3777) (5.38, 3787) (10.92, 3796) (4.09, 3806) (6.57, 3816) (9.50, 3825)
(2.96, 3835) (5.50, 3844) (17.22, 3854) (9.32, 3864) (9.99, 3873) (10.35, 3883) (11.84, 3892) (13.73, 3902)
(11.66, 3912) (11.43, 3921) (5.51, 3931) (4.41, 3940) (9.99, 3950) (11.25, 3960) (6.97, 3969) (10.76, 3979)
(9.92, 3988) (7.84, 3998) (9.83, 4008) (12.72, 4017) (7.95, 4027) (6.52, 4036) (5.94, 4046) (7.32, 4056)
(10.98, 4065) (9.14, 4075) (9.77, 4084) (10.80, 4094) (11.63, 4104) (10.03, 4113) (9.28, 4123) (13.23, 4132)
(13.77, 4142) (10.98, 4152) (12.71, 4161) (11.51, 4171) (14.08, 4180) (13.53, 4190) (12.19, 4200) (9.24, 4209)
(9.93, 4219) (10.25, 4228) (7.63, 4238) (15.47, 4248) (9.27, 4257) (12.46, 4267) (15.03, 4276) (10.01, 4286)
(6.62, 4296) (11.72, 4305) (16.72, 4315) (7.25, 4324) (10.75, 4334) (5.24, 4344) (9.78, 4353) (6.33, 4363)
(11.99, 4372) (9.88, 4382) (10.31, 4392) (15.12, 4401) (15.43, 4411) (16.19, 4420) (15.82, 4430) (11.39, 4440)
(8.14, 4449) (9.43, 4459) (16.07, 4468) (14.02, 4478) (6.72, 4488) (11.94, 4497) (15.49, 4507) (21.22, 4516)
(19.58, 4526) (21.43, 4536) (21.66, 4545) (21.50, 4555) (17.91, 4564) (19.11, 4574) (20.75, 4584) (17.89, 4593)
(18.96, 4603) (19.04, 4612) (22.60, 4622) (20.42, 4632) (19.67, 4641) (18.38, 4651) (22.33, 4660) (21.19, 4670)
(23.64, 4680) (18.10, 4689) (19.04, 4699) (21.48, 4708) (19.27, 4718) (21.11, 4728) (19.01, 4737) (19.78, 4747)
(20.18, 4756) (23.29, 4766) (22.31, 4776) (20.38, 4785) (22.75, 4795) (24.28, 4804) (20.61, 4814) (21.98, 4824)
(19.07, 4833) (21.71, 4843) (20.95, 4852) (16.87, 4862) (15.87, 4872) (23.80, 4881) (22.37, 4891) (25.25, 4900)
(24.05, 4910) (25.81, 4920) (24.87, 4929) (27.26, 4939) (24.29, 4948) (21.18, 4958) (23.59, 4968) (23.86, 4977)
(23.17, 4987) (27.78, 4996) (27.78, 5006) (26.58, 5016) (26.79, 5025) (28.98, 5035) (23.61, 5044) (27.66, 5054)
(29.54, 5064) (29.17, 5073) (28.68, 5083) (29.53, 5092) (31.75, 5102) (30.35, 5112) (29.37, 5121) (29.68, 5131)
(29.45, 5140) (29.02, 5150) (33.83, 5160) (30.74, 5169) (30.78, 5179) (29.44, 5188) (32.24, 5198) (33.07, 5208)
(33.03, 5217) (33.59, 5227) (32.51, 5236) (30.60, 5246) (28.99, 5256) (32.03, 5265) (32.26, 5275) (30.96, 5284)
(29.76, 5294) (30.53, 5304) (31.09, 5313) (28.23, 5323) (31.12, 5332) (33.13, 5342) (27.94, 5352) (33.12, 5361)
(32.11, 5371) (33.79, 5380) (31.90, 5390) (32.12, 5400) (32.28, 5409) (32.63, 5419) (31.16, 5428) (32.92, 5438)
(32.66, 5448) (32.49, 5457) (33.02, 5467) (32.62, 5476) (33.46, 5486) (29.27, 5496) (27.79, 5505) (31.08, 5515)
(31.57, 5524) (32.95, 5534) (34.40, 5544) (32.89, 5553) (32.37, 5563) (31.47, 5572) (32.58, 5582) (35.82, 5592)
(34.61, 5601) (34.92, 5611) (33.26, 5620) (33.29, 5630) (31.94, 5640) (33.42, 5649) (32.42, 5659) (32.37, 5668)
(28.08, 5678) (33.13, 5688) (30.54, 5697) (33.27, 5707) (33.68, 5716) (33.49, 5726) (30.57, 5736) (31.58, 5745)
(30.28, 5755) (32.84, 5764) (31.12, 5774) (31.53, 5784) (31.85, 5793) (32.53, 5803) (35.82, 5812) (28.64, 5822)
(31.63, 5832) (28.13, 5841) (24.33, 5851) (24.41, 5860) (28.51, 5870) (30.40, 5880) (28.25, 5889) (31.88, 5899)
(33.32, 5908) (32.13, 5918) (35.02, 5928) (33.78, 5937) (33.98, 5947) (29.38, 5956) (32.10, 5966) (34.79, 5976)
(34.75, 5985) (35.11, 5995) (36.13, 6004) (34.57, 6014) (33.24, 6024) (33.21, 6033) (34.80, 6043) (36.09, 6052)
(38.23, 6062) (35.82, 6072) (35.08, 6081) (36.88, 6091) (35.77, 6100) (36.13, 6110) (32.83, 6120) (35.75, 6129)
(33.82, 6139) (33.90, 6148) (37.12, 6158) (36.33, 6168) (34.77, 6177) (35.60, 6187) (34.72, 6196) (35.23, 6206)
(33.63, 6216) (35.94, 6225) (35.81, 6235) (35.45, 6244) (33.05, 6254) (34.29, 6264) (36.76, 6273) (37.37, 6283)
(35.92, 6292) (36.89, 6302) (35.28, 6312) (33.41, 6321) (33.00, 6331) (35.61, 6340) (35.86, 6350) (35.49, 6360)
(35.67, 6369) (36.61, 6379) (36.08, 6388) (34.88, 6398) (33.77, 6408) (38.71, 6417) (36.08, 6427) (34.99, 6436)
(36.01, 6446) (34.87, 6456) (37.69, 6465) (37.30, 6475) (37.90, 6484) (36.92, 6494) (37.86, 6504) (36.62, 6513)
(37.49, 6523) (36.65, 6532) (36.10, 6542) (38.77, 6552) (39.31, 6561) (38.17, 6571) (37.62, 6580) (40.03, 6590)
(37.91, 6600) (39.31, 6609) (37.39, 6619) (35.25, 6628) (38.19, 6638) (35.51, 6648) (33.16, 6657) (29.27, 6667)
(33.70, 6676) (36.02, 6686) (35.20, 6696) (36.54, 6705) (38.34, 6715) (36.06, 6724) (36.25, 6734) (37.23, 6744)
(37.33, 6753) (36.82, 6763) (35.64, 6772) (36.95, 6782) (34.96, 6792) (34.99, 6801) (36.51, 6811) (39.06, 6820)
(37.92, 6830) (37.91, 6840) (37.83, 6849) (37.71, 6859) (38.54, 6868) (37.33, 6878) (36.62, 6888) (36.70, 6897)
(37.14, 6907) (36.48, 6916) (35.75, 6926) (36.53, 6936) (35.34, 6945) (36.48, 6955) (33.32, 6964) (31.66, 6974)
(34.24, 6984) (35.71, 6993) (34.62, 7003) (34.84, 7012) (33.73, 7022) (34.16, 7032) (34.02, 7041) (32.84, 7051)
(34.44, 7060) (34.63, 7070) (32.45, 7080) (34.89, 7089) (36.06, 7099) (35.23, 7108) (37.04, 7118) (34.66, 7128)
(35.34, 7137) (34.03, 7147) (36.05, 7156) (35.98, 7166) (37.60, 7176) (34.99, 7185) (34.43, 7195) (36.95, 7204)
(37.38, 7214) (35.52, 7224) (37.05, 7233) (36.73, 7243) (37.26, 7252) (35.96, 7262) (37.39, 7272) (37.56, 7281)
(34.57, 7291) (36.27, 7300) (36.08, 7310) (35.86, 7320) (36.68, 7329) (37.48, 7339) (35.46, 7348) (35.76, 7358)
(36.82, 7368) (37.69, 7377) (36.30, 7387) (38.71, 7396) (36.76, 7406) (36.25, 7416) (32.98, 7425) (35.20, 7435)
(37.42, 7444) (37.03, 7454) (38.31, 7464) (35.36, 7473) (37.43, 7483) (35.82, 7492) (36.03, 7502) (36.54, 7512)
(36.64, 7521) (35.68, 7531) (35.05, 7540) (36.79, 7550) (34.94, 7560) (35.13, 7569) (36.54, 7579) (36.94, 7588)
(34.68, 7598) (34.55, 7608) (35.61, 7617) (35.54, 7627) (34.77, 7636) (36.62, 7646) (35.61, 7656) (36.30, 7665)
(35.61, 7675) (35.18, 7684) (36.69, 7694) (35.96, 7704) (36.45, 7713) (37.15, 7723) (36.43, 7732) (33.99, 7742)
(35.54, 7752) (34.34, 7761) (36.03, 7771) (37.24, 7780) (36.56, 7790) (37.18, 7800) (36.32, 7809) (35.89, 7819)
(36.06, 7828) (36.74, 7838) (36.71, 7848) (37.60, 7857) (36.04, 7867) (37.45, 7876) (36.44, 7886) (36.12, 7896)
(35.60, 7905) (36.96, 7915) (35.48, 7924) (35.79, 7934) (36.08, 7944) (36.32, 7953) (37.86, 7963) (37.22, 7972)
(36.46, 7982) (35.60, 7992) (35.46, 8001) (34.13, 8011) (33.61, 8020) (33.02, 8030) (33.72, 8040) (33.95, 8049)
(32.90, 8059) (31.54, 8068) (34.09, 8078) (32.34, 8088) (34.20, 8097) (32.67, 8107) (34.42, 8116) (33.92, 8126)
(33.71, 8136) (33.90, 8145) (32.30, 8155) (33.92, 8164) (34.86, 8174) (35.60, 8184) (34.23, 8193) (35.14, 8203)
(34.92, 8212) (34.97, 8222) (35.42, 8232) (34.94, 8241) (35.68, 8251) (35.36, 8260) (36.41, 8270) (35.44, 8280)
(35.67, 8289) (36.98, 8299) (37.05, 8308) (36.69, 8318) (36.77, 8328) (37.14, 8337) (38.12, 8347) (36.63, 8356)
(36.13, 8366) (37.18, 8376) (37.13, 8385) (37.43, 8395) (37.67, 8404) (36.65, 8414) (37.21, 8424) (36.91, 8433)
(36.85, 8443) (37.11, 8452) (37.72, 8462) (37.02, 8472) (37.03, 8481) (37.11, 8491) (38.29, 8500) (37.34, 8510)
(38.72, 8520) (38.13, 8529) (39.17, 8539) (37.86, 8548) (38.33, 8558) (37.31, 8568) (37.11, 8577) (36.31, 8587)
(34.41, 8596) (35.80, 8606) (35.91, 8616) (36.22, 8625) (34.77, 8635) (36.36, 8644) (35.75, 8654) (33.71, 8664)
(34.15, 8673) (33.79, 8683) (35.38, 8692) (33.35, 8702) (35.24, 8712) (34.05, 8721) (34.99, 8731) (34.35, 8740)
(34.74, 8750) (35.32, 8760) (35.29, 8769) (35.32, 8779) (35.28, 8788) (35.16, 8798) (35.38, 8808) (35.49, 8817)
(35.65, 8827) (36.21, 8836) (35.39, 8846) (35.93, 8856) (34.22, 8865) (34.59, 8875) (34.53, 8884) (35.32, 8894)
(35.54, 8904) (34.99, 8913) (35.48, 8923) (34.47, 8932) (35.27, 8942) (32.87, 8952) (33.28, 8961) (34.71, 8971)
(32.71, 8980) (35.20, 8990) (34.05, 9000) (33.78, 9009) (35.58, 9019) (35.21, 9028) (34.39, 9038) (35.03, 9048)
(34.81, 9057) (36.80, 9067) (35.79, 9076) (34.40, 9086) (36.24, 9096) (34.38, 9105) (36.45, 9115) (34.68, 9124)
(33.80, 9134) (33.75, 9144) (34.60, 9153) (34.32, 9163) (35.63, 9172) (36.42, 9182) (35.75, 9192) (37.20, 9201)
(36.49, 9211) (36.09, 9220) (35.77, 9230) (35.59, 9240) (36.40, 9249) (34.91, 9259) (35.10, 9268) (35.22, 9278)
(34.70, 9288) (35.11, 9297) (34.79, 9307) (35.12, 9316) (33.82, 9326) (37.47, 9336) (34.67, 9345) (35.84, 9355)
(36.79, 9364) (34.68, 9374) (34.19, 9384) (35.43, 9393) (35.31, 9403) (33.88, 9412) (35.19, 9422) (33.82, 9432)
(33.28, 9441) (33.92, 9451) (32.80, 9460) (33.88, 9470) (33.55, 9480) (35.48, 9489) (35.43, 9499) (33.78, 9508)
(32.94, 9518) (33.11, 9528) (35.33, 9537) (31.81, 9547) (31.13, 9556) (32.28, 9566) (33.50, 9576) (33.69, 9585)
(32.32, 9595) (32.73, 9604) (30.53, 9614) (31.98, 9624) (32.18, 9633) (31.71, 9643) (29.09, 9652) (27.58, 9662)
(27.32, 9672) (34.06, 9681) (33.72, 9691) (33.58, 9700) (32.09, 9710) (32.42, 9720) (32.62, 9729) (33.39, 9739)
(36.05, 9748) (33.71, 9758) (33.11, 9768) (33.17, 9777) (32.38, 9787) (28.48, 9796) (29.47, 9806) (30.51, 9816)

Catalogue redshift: 0.131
